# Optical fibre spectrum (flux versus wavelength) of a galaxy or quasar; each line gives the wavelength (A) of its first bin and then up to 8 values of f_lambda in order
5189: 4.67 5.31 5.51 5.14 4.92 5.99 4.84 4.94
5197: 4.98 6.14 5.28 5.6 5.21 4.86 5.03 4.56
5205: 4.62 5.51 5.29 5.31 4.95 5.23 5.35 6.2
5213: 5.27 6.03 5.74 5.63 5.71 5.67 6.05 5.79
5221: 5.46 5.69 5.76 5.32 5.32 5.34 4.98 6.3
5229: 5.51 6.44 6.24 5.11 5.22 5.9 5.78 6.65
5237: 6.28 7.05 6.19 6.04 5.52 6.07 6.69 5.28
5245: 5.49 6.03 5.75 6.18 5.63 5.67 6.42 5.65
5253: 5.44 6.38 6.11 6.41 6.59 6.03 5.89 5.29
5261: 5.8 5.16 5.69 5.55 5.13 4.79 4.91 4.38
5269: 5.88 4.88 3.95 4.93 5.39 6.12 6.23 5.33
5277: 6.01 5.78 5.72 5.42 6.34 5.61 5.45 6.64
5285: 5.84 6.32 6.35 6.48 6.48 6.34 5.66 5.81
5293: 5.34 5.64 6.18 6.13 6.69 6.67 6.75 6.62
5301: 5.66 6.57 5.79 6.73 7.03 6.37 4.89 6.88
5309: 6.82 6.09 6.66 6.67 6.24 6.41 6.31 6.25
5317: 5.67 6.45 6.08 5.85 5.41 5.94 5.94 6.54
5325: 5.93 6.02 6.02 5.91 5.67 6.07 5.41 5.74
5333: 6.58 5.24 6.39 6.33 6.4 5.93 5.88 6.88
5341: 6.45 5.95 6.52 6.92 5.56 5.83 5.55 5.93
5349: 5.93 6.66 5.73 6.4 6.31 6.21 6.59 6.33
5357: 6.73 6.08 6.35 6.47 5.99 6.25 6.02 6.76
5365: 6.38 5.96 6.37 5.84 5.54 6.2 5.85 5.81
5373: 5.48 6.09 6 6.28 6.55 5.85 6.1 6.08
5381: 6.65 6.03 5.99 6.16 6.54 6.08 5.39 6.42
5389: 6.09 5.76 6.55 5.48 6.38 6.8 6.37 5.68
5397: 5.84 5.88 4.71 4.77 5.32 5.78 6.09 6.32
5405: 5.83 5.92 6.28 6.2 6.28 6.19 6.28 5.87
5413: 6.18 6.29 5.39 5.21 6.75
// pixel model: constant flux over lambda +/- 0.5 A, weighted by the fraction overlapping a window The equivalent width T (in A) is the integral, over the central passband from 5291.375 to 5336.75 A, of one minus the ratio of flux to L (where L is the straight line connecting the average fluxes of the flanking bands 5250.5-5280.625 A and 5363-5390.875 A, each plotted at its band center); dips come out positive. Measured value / -2.7 A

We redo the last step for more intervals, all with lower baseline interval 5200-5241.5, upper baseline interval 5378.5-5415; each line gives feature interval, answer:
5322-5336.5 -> -0.3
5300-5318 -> -1.5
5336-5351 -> -0.7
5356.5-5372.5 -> -0.6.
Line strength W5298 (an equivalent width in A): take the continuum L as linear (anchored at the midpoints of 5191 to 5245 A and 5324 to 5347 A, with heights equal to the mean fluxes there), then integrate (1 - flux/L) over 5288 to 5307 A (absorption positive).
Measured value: -1.0 A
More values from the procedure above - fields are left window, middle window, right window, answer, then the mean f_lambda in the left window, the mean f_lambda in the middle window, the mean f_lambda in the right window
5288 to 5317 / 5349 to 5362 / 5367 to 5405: -0.5 A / 6.27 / 6.3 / 5.97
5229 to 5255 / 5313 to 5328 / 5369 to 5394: -0.1 A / 5.96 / 6.06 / 6.08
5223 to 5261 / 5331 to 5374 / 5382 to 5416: -1.4 A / 5.89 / 6.14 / 5.96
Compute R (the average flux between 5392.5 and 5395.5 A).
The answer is 6.52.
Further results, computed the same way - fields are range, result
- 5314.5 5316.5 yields 6.28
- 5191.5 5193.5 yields 5.03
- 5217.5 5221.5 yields 5.74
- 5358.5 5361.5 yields 6.27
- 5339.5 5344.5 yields 6.54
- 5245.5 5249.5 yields 5.9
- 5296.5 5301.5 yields 6.48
